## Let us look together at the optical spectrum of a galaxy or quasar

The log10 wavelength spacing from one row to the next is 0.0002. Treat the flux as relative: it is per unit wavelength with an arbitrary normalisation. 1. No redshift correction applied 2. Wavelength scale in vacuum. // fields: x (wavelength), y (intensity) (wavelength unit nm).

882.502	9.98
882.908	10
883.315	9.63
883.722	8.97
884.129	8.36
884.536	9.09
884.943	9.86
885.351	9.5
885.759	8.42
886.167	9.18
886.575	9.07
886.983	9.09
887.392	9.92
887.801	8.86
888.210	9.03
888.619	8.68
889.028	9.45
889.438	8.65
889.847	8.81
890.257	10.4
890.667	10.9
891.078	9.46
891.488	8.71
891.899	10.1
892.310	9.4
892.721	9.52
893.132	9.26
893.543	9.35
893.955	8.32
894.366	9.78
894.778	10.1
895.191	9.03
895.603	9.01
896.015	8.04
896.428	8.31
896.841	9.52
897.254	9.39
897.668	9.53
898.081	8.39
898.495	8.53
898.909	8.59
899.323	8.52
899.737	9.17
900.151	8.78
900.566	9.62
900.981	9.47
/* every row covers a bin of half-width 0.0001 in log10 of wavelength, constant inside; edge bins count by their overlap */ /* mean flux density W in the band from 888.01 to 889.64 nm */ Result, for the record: 8.95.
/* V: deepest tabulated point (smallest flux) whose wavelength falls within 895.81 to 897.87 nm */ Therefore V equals 8.04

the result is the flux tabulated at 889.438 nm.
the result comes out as 8.65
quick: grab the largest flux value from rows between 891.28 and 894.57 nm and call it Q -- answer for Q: 10.1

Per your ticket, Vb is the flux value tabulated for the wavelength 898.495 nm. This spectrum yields 8.53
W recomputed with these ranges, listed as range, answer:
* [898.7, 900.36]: 8.77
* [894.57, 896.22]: 9.05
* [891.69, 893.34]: 9.57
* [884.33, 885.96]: 9.22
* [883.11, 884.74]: 9.02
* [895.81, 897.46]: 8.81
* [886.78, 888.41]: 9.22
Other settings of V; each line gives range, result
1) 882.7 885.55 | 8.36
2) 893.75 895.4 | 8.32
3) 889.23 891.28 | 8.65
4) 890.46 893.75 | 8.71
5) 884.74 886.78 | 8.42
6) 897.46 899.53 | 8.39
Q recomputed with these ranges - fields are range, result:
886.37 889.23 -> 9.92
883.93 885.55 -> 9.86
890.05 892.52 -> 10.9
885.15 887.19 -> 9.5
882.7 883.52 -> 10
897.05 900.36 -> 9.53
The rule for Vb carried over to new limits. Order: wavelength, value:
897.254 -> 9.39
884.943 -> 9.86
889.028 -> 9.45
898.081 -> 8.39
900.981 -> 9.47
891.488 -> 8.71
